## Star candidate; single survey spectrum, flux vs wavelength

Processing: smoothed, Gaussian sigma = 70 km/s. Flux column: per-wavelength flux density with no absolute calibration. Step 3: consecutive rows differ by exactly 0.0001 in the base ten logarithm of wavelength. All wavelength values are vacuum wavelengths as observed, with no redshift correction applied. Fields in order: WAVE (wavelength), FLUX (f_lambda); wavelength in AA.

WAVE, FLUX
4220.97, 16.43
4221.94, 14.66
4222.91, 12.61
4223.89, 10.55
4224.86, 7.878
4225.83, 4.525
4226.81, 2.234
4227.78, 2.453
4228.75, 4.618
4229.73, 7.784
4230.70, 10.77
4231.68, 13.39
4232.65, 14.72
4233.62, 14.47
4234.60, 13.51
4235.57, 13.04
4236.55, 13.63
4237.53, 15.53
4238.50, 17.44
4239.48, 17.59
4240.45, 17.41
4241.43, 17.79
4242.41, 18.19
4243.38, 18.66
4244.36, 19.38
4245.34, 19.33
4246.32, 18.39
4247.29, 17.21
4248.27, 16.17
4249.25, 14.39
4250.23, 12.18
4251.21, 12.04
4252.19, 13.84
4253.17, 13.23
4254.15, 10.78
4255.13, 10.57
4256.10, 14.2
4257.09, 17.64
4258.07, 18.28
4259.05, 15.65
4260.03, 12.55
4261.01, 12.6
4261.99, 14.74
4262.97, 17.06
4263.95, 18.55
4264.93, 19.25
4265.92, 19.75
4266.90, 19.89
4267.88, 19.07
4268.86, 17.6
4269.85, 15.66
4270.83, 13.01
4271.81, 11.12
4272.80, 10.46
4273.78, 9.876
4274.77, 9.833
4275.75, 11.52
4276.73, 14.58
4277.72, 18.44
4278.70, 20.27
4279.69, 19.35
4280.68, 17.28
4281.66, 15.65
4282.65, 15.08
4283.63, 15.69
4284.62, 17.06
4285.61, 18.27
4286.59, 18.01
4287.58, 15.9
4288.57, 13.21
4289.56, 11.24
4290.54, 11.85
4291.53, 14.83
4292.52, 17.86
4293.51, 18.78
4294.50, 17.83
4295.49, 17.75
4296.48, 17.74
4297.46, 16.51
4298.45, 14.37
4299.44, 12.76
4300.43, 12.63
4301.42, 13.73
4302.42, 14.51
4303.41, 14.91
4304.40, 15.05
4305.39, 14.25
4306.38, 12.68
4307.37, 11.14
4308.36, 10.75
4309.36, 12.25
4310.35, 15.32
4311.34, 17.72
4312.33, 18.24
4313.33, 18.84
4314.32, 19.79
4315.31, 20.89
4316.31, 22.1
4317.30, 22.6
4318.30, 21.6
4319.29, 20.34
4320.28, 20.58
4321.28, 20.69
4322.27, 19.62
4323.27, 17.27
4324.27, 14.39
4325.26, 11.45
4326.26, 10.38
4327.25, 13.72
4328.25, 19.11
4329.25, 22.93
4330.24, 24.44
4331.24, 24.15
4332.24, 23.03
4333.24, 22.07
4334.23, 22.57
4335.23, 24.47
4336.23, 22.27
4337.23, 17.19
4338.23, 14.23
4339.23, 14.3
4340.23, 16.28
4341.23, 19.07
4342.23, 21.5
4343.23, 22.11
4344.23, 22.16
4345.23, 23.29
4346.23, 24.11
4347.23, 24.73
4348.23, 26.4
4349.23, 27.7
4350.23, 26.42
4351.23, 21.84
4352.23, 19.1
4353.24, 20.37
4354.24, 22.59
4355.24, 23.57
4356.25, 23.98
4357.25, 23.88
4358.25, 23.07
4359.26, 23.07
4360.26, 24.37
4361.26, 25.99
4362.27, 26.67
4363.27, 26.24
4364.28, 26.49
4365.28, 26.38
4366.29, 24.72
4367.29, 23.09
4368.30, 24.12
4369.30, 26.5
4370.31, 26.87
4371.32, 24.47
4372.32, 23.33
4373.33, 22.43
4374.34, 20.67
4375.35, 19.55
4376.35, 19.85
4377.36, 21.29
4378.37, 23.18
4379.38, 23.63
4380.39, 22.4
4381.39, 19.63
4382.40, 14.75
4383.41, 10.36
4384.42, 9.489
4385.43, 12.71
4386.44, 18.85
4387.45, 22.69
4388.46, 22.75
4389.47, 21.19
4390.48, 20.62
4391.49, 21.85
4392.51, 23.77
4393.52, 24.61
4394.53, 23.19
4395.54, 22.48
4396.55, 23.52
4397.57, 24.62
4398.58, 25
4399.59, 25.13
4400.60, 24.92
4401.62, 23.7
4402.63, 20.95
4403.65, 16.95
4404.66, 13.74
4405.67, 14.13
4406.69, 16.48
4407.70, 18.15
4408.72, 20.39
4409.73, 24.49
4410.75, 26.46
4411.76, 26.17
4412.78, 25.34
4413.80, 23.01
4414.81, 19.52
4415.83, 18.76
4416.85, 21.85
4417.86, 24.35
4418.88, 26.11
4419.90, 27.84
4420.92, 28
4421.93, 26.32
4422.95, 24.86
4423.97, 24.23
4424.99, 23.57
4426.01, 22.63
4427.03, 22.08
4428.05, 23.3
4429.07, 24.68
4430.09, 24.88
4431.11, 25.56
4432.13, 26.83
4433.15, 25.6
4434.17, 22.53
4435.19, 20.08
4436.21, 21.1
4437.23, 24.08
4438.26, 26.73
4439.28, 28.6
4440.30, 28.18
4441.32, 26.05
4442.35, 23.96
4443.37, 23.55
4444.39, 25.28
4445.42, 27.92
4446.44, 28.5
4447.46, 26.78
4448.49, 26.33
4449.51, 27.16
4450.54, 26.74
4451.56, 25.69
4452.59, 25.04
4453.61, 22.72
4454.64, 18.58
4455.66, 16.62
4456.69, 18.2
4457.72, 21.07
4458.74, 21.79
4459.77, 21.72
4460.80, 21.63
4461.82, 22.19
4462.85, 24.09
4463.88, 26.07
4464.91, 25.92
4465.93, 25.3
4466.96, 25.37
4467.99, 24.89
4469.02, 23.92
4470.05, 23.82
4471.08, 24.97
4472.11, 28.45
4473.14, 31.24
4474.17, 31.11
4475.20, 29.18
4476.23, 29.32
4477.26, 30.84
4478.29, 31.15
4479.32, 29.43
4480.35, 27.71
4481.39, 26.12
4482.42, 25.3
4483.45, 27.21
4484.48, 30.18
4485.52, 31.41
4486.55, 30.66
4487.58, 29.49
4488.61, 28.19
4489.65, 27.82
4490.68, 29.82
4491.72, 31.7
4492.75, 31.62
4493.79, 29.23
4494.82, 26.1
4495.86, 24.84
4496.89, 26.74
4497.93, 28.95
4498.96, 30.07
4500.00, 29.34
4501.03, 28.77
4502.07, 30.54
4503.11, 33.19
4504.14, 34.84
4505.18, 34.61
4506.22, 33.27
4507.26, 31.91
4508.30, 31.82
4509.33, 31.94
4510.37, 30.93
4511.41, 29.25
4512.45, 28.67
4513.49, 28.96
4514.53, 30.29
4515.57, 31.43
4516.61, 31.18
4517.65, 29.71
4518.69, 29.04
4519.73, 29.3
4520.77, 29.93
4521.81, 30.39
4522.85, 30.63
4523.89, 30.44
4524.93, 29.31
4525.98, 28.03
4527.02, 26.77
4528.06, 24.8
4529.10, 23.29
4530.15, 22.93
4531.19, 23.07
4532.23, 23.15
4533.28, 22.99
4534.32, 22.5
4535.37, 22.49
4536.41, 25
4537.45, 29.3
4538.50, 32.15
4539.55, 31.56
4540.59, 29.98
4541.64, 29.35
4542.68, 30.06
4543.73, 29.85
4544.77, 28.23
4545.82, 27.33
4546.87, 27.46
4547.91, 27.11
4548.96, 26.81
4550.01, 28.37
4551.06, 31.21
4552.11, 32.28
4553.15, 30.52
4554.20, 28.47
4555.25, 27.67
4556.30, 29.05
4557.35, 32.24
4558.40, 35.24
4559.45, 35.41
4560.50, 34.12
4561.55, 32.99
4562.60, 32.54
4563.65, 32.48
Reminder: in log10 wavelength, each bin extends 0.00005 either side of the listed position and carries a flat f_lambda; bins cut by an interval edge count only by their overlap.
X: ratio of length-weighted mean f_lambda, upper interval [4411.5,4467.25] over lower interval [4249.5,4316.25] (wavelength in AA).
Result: 1.6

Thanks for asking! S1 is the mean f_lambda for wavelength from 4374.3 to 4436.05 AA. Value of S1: 21.9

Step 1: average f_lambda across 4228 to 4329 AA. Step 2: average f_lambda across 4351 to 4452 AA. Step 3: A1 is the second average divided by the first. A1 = 1.48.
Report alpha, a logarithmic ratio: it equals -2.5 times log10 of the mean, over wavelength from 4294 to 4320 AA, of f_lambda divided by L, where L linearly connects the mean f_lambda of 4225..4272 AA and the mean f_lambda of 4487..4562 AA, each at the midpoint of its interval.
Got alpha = 0.07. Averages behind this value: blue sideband 14.4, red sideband 29.2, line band 16.4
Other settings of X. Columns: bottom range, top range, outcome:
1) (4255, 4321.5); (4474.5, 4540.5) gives 1.80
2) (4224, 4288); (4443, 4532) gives 1.90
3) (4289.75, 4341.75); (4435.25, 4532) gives 1.58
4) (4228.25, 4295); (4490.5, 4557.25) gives 1.90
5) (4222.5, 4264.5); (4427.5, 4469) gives 1.77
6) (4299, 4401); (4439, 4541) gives 1.34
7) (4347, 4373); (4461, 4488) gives 1.12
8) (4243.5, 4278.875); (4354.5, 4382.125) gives 1.55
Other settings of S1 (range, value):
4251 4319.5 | 15.7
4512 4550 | 27.9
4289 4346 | 17.6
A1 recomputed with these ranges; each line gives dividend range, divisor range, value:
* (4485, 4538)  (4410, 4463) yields 1.19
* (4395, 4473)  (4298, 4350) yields 1.28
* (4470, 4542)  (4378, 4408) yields 1.43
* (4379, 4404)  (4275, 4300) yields 1.30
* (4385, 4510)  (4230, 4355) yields 1.48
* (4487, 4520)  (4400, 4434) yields 1.31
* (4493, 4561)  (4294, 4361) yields 1.52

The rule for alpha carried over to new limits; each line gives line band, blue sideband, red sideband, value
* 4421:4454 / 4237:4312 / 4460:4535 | -0.01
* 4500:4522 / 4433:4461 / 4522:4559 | -0.16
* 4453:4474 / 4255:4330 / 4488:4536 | 0.11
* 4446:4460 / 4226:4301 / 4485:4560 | 0.09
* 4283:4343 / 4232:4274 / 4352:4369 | 0.18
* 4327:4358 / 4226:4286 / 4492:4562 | -0.13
